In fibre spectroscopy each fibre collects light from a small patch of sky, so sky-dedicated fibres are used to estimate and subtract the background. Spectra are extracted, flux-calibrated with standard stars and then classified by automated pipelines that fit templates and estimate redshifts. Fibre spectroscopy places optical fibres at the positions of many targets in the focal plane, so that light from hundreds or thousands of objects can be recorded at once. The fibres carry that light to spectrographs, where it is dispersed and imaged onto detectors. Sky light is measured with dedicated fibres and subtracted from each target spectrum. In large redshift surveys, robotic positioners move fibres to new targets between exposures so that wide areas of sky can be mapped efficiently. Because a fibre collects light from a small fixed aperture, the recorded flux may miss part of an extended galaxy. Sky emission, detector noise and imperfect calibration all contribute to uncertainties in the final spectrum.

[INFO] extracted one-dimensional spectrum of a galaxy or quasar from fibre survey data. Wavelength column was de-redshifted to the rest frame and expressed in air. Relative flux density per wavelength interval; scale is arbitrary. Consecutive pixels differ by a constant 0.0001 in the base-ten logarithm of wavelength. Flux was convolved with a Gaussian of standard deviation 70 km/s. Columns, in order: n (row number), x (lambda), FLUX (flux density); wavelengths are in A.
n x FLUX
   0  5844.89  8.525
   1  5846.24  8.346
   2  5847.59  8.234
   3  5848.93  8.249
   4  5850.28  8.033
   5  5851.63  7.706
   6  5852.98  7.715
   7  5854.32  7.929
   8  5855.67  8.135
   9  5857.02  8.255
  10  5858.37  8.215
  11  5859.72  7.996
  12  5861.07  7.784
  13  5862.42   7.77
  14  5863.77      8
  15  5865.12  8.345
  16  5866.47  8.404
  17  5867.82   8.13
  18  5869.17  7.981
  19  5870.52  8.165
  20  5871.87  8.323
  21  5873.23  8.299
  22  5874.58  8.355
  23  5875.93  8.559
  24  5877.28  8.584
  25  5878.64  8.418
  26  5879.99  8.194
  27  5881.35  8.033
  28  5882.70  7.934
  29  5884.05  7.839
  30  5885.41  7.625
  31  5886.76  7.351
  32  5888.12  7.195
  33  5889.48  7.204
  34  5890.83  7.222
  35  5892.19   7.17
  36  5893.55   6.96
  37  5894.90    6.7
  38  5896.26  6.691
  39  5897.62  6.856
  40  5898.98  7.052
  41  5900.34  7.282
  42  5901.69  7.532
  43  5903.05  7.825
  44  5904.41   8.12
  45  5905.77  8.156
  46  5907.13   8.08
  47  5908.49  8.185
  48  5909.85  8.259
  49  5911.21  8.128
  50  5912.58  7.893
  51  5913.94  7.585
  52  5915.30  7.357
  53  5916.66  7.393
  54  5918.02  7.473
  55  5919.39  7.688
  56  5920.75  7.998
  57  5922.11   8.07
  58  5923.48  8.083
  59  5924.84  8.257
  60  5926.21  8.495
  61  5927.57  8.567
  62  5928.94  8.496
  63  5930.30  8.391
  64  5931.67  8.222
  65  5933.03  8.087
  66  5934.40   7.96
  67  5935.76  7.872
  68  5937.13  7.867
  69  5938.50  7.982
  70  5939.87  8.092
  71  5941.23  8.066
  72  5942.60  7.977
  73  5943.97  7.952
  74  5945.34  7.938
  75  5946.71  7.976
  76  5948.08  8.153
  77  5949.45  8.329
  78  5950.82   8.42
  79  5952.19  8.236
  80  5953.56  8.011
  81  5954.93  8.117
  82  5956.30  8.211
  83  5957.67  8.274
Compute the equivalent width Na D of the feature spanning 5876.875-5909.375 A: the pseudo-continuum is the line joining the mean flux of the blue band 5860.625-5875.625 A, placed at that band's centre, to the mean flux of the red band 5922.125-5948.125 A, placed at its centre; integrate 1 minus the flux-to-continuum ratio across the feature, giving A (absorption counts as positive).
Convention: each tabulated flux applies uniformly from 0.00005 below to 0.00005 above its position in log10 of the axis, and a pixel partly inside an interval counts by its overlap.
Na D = 2.23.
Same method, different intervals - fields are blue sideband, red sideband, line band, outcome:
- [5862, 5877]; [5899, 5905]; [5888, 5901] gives 1.2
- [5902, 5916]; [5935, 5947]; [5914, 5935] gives -0.2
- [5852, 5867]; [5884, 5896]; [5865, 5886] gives -1.7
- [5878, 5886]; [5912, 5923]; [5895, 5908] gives 0.6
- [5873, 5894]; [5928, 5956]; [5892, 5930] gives 1.0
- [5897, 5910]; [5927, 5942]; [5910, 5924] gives 0.2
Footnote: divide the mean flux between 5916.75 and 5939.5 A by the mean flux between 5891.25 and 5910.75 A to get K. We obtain 1.1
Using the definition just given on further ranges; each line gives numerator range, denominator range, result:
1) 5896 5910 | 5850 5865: 0.96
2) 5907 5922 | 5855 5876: 0.96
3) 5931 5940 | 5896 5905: 1.09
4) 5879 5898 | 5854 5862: 0.92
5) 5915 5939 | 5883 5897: 1.11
